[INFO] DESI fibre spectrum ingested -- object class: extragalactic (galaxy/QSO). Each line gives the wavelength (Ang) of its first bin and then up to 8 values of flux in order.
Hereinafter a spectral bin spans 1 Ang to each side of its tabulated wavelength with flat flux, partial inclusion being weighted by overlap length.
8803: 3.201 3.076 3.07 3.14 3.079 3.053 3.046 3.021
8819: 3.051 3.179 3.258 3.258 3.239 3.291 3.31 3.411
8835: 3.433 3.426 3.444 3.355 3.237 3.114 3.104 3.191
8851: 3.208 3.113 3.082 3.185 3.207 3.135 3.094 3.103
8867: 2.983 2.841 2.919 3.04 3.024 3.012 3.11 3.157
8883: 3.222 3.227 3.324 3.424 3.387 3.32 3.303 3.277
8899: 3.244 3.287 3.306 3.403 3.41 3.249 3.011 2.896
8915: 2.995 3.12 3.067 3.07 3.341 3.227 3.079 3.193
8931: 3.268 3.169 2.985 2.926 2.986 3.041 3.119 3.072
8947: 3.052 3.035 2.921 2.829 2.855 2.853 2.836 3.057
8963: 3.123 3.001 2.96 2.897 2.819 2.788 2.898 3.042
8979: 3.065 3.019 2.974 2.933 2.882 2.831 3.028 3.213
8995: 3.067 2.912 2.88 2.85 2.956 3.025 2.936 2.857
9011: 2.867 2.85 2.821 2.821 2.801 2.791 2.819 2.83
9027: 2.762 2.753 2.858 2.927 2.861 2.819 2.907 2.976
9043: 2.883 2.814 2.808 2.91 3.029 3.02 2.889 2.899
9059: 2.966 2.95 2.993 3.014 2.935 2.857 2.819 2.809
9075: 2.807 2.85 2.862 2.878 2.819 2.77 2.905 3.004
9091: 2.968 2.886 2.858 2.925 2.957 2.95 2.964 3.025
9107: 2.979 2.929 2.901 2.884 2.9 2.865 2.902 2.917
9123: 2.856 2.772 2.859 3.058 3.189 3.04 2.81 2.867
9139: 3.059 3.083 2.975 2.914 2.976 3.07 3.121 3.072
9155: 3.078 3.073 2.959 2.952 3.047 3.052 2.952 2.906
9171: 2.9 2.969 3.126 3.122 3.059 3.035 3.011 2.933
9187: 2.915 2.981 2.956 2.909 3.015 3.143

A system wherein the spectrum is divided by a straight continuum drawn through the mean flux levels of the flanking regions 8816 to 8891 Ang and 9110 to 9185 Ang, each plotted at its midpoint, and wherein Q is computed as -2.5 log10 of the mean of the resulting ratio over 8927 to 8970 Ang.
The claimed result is 0.039 mag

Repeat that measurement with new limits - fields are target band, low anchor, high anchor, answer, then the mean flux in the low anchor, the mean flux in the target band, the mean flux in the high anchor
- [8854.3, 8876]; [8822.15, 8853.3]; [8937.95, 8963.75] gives 0.052 mag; 3.28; 3.06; 2.98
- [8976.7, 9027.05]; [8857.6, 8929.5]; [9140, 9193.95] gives 0.067 mag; 3.17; 2.92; 3.01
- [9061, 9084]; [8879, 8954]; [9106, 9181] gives 0.057 mag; 3.16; 2.88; 2.98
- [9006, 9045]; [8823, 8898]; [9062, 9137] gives 0.057 mag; 3.2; 2.85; 2.91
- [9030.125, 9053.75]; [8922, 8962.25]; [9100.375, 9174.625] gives 0.039 mag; 3.04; 2.9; 2.97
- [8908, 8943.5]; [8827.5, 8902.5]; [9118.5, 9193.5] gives 0.022 mag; 3.2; 3.1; 2.99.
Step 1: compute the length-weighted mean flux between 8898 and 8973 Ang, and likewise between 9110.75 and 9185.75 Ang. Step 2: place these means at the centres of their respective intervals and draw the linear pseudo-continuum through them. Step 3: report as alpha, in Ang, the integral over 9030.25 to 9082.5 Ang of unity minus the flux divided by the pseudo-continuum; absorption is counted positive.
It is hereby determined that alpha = 2.12 Ang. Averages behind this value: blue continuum 3.07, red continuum 2.98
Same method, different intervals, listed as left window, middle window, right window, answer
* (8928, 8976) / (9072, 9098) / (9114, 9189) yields 0.98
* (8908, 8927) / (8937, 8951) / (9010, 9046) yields 0.05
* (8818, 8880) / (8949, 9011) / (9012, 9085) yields 0.64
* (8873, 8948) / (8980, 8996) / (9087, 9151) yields 0.48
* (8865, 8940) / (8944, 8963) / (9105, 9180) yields 1.00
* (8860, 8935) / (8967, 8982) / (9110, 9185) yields 0.84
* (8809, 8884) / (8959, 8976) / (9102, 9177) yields 0.81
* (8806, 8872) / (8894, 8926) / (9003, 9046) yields -1.57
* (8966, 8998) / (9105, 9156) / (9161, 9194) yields 0.32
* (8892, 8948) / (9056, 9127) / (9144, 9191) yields 3.55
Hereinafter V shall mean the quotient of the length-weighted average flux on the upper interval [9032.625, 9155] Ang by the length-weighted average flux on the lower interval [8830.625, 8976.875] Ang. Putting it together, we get 0.94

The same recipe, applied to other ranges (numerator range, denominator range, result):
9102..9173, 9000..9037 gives 1.04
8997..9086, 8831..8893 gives 0.90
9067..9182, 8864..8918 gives 0.93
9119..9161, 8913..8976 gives 0.99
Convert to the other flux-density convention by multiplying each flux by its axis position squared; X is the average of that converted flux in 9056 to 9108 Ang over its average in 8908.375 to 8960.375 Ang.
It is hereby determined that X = 1.0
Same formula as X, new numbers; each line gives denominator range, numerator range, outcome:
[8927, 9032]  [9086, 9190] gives 1.04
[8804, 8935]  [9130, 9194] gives 1.01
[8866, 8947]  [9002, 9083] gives 0.94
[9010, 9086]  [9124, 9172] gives 1.07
